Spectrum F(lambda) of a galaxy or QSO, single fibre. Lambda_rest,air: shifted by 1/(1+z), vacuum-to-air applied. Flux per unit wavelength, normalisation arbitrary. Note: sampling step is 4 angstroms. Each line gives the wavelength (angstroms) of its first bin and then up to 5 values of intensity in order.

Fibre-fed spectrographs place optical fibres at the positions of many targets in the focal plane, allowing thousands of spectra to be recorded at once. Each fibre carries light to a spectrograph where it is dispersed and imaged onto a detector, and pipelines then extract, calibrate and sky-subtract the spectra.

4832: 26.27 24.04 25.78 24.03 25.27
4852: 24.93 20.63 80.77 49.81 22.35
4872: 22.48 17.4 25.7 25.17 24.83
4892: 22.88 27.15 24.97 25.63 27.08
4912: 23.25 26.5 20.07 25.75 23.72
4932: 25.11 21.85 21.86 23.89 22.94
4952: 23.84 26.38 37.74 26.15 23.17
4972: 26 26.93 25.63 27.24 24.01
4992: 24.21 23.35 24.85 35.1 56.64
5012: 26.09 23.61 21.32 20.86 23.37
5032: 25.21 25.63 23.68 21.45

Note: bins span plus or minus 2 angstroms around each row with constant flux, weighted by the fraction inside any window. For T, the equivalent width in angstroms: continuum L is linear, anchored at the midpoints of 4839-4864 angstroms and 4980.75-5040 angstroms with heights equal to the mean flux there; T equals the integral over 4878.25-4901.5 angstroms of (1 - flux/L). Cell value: 5.7 angstroms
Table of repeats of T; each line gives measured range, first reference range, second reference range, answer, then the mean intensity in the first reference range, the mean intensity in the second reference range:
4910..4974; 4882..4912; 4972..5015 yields 5.15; 25.2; 29.1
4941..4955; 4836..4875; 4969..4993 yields 1.88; 32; 25.6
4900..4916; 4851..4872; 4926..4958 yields 2.46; 38.8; 23.7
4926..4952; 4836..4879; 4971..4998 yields 3.83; 30.9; 25.3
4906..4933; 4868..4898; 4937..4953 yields -1.43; 23.6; 23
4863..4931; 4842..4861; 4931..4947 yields 5.93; 32.7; 23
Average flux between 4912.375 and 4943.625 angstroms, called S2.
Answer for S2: 23.6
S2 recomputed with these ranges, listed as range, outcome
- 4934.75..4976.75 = 25.5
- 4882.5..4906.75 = 25.2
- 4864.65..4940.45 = 24.4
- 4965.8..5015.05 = 28.5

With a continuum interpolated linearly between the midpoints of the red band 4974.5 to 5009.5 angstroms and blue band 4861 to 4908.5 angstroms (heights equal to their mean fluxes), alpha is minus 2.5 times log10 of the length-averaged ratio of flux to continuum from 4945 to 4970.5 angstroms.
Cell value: 0.09 mag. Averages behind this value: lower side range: 27.4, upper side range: 29.4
